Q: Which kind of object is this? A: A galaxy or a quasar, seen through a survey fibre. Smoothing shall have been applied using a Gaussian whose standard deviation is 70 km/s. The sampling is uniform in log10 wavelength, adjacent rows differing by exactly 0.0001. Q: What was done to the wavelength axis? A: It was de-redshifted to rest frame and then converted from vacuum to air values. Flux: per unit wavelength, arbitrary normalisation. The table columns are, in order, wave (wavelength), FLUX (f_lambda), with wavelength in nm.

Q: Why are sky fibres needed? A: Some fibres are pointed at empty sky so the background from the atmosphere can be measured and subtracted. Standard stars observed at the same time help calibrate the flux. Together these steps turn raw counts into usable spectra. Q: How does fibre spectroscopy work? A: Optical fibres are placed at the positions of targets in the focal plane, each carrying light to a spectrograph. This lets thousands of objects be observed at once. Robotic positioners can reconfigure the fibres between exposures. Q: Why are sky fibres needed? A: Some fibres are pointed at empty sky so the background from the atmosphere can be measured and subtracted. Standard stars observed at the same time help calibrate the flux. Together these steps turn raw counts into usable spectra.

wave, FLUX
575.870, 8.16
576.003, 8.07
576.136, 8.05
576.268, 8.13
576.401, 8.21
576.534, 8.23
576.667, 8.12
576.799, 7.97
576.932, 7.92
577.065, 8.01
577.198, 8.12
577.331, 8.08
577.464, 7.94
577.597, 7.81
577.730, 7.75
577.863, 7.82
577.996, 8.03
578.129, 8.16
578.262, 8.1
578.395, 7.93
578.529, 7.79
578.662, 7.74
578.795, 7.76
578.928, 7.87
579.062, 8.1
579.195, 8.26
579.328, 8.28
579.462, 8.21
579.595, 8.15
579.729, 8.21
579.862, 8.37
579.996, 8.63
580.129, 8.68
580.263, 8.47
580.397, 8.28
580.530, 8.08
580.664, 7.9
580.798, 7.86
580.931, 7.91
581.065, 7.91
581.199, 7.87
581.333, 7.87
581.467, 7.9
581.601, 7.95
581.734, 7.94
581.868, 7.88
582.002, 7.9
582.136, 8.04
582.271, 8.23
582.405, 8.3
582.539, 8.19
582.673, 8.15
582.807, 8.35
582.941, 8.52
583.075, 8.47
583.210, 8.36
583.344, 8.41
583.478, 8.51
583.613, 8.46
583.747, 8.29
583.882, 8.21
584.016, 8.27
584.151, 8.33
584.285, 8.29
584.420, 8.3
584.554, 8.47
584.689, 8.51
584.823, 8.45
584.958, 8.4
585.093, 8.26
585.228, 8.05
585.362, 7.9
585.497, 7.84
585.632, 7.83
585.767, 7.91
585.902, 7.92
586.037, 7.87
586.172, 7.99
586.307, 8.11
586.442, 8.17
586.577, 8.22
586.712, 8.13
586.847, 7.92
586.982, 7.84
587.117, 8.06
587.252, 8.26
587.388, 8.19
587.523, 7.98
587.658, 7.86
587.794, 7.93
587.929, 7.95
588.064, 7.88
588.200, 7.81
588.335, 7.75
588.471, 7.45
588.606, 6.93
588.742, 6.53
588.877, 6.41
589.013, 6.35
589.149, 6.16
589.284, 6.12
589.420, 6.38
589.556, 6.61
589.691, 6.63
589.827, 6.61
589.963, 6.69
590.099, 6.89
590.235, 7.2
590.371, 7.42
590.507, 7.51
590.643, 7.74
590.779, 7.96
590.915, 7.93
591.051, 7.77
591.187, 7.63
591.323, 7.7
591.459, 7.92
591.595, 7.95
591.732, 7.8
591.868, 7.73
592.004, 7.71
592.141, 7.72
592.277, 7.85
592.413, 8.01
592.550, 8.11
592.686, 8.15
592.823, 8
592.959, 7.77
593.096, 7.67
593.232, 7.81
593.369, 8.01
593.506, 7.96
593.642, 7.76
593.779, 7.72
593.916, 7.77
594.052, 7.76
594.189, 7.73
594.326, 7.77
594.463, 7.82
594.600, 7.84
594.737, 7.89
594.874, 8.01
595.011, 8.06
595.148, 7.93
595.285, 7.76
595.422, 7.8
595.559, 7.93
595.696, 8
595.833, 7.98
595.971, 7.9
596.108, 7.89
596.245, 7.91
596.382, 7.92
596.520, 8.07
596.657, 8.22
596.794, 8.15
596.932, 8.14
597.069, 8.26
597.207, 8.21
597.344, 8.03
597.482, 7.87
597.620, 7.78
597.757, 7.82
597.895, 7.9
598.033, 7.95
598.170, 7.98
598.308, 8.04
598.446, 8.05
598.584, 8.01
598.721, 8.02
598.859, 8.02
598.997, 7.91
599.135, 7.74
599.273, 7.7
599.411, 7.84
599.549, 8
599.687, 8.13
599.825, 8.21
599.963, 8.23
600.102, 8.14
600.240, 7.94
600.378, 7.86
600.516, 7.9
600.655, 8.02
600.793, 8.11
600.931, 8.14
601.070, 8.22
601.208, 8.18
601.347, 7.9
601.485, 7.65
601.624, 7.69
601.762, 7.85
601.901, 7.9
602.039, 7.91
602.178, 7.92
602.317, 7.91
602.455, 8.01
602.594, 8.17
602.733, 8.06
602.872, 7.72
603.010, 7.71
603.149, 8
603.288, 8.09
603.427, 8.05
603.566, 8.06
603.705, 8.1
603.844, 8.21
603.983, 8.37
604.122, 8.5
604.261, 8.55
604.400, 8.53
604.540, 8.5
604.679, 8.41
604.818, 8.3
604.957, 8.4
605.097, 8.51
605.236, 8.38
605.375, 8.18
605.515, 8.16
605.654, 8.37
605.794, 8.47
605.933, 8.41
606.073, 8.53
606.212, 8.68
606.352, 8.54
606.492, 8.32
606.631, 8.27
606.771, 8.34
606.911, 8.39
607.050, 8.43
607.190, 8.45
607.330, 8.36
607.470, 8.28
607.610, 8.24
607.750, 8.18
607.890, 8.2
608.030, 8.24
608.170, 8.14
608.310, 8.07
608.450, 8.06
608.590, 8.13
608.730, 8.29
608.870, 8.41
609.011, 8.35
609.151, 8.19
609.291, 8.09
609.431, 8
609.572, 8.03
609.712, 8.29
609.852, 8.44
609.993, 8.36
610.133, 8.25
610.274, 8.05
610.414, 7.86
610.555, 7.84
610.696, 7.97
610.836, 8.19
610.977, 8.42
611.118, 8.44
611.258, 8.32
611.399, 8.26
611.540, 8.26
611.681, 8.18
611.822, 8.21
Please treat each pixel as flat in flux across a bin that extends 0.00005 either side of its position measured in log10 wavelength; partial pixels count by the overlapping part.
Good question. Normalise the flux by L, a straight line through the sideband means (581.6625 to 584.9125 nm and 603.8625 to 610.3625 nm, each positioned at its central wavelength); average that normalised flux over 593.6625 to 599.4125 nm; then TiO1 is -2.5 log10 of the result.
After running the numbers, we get 0.05 mag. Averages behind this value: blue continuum 8.29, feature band 7.93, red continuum 8.32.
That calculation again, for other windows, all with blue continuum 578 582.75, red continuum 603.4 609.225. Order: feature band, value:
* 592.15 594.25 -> 0.04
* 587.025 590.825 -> 0.13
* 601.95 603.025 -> 0.05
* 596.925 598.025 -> 0.03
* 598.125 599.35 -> 0.04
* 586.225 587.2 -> 0.01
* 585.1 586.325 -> 0.03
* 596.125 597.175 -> 0.02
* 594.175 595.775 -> 0.05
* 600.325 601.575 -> 0.04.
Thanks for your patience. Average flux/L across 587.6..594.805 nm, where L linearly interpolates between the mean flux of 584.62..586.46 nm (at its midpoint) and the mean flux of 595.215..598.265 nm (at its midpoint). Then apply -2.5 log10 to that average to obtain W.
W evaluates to 0.07 mag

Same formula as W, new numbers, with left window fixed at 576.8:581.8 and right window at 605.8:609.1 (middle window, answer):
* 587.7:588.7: 0.07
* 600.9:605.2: 0.02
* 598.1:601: 0.03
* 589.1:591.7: 0.13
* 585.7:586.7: 0.01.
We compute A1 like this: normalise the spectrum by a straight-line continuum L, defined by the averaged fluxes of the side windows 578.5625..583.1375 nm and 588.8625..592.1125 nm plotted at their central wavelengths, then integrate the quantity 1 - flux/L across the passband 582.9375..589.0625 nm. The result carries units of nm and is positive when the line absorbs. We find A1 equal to -0.28 nm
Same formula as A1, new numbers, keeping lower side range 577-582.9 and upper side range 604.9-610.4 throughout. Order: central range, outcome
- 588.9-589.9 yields 0.21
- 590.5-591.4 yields 0.04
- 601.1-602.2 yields 0.05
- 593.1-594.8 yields 0.08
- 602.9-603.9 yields 0.03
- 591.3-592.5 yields 0.05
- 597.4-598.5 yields 0.04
